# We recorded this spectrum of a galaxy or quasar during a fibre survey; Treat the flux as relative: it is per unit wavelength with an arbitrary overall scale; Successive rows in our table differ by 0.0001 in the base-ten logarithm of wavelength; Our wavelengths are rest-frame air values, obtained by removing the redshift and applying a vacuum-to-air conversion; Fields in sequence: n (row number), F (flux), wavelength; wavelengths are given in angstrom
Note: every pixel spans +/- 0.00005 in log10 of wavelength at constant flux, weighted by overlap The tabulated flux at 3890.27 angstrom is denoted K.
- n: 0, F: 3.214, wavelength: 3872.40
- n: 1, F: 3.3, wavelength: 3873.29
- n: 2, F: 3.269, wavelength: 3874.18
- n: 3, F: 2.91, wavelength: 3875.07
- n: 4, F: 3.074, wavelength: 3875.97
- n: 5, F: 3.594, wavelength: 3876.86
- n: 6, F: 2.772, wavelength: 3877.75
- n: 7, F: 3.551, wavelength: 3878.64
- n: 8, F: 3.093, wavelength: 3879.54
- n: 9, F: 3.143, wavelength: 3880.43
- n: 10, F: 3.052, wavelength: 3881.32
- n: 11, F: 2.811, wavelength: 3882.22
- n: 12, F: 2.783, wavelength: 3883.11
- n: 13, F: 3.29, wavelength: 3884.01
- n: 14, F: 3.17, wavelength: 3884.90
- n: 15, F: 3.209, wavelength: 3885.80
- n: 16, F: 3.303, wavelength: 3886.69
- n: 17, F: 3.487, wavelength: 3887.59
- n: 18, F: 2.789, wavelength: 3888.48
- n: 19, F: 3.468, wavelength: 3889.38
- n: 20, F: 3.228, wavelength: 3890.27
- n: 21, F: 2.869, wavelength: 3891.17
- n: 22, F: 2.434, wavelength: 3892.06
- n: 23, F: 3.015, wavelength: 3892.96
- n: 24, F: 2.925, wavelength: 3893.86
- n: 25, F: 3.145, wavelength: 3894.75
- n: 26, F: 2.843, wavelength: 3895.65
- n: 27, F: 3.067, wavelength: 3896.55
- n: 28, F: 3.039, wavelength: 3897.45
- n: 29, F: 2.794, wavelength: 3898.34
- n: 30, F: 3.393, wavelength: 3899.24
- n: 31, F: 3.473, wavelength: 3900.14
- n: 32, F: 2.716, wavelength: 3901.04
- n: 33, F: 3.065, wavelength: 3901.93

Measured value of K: 3.228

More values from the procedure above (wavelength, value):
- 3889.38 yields 3.468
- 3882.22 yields 2.811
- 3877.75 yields 2.772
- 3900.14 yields 3.473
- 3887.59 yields 3.487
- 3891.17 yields 2.869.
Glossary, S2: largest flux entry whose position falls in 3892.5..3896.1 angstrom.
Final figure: 3.145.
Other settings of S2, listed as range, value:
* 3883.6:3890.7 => 3.487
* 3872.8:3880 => 3.594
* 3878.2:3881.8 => 3.551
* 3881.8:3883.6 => 2.811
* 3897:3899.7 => 3.393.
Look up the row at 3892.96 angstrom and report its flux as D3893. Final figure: 3.015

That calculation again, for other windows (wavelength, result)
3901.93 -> 3.065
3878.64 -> 3.551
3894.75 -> 3.145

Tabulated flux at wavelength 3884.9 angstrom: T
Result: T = 3.17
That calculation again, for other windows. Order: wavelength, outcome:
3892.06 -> 2.434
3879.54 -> 3.093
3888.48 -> 2.789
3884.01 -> 3.29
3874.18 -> 3.269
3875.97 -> 3.074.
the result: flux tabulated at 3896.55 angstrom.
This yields 3.067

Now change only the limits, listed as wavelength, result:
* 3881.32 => 3.052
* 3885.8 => 3.209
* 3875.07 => 2.91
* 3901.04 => 2.716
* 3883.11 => 2.783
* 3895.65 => 2.843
